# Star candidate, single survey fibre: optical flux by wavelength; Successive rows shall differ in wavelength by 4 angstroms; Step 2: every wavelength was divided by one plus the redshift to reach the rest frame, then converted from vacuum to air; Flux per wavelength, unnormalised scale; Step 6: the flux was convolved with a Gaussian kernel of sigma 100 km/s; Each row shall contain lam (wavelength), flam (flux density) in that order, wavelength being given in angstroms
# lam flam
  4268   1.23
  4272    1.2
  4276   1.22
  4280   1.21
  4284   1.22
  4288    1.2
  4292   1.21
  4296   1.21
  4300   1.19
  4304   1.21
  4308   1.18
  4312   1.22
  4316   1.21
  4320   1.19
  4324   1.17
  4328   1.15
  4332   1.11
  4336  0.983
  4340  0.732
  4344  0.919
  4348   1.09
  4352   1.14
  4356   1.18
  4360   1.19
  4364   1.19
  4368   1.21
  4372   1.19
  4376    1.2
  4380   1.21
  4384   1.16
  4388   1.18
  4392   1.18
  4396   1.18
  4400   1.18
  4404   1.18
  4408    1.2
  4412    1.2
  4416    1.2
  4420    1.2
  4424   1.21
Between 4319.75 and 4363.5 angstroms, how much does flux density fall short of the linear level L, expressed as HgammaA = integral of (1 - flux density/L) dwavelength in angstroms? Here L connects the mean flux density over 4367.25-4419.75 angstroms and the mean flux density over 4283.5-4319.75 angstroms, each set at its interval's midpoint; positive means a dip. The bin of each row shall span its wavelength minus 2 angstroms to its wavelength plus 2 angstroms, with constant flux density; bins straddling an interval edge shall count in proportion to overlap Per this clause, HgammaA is 4.42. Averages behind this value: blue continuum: 1.2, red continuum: 1.19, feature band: 1.08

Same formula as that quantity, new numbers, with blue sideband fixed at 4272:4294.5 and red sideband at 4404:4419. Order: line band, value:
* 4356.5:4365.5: 0.11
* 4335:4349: 3.36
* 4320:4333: 0.57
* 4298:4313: 0.12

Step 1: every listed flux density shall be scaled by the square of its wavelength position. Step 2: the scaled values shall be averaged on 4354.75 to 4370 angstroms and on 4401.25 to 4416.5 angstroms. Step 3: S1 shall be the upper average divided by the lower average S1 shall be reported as 1.02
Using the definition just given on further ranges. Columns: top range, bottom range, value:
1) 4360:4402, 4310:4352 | 1.13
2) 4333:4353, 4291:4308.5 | 0.83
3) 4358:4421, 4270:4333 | 1.04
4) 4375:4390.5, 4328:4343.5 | 1.25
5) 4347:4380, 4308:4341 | 1.08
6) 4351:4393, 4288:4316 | 1.02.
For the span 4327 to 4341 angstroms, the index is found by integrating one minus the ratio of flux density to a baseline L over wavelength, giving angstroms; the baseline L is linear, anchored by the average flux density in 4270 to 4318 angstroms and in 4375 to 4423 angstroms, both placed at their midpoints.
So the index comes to 2.3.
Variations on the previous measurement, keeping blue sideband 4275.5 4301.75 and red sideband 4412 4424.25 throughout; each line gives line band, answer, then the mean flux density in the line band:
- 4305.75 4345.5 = 3.9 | 1.09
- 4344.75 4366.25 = 1.1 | 1.14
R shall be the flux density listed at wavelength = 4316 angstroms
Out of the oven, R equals 1.21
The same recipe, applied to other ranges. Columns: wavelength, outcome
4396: 1.18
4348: 1.09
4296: 1.21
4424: 1.21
